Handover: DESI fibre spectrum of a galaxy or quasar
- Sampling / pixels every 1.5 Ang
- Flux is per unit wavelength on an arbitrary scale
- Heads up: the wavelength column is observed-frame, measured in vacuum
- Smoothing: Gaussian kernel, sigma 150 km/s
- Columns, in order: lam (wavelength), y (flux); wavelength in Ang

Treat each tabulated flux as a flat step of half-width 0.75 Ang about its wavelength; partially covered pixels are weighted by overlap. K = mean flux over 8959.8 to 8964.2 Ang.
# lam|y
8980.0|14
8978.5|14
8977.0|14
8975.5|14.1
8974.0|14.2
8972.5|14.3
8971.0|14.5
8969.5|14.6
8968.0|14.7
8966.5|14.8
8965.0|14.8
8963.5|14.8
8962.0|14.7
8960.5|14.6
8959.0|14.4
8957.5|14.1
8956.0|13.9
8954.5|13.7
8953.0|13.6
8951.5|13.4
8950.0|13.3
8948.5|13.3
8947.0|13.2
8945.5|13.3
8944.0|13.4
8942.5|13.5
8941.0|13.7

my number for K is 14.7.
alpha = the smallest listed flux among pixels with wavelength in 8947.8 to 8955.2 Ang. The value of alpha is 13.3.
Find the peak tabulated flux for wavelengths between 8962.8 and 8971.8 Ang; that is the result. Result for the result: 14.8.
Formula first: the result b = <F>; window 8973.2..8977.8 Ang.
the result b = 14.1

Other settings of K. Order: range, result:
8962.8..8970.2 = 14.7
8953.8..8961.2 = 14.1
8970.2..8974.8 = 14.3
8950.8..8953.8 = 13.5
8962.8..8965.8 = 14.8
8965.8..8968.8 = 14.7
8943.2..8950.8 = 13.3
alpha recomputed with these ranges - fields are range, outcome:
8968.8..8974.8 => 14.2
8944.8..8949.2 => 13.2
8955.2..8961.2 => 13.9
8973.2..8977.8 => 14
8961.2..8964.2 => 14.7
